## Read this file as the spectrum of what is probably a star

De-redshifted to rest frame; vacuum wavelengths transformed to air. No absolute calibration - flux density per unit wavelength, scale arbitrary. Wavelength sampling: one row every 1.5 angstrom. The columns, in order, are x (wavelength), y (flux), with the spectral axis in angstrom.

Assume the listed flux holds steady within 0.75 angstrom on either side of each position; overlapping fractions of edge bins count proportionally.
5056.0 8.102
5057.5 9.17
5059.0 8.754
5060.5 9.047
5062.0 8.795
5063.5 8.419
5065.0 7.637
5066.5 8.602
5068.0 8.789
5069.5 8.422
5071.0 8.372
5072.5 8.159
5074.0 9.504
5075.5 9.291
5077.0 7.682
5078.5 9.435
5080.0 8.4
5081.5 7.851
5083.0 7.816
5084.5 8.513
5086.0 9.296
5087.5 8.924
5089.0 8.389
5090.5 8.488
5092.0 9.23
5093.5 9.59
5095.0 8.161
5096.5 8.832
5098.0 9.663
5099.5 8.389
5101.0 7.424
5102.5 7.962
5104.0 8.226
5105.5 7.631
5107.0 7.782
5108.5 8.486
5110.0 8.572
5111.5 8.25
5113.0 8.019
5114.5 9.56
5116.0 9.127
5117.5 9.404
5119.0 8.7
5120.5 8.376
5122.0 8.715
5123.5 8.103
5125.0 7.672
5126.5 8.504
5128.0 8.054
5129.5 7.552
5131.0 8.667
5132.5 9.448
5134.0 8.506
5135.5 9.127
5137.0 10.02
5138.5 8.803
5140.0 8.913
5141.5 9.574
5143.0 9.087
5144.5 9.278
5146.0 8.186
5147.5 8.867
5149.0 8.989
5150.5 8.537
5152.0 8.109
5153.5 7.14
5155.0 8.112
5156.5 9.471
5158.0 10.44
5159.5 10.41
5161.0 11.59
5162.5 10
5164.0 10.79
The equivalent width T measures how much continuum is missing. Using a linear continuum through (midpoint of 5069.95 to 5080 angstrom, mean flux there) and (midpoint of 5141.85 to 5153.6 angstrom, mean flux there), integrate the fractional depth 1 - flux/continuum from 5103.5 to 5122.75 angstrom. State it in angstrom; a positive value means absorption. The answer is 0.3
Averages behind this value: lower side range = 8.71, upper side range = 8.64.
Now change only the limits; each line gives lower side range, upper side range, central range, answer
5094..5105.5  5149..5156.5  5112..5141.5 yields -1.52 angstrom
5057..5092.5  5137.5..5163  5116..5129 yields 0.71 angstrom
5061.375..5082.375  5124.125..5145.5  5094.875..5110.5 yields 0.66 angstrom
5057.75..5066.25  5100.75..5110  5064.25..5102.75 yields -1.36 angstrom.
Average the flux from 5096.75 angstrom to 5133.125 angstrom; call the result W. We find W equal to 8.43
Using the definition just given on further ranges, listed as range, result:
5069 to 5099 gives 8.7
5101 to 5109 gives 7.95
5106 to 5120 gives 8.63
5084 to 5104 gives 8.67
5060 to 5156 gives 8.58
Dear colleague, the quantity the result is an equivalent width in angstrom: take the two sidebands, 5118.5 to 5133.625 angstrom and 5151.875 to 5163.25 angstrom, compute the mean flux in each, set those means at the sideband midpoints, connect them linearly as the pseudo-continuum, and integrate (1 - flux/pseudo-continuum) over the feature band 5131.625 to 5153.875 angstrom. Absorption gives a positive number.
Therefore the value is 0.20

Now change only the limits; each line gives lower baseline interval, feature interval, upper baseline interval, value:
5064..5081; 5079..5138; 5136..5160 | 1.4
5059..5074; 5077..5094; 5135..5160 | 0.0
